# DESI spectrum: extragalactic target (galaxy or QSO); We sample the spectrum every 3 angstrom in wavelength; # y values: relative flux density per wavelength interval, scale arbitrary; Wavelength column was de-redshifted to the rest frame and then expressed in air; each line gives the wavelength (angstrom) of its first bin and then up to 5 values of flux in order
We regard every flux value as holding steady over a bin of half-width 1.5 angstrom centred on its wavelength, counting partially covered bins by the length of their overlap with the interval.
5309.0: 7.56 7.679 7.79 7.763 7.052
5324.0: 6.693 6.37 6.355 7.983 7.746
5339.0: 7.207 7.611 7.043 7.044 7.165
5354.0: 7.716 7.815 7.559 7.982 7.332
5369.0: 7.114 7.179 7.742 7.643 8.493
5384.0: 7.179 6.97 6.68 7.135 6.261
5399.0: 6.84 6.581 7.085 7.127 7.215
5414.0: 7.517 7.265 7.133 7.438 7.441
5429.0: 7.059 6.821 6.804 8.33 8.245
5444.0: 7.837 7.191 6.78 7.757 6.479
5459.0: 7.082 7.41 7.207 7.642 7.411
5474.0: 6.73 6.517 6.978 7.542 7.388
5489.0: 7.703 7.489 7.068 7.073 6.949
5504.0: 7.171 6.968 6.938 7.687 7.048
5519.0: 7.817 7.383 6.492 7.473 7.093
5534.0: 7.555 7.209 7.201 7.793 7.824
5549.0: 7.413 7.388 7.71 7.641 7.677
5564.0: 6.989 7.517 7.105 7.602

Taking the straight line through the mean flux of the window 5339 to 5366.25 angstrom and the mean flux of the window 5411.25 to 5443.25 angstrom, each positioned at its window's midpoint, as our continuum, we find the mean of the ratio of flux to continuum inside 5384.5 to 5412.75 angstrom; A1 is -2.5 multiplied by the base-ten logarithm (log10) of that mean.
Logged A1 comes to 0.081 mag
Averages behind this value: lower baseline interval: 7.47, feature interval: 6.89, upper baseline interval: 7.41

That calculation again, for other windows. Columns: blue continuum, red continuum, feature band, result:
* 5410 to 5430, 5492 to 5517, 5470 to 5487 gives 0.02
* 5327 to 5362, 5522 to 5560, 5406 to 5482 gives 0.02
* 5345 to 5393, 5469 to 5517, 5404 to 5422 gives 0.01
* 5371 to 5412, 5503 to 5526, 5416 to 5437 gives 0.00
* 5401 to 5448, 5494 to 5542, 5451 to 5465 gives 0.02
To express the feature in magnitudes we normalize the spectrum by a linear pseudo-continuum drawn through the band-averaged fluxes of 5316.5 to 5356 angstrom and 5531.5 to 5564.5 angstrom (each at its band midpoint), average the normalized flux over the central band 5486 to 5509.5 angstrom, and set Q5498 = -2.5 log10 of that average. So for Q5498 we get 0.03 mag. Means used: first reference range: 7.22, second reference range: 7.49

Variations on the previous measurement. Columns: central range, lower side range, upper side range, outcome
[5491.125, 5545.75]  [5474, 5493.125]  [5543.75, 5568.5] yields 0.02 mag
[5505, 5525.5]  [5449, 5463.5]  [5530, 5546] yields 0.02 mag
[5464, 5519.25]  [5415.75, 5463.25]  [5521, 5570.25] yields 0.02 mag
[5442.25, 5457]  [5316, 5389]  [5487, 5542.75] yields 0.01 mag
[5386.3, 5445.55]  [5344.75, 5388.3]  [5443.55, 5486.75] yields 0.02 mag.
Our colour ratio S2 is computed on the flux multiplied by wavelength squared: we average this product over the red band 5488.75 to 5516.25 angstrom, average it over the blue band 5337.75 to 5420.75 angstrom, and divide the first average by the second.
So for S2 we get 1.0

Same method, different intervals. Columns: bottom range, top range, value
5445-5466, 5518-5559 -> 1.07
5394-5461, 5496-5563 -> 1.06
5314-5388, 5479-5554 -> 1.05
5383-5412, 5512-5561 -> 1.13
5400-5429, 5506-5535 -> 1.05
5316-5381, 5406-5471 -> 1.03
